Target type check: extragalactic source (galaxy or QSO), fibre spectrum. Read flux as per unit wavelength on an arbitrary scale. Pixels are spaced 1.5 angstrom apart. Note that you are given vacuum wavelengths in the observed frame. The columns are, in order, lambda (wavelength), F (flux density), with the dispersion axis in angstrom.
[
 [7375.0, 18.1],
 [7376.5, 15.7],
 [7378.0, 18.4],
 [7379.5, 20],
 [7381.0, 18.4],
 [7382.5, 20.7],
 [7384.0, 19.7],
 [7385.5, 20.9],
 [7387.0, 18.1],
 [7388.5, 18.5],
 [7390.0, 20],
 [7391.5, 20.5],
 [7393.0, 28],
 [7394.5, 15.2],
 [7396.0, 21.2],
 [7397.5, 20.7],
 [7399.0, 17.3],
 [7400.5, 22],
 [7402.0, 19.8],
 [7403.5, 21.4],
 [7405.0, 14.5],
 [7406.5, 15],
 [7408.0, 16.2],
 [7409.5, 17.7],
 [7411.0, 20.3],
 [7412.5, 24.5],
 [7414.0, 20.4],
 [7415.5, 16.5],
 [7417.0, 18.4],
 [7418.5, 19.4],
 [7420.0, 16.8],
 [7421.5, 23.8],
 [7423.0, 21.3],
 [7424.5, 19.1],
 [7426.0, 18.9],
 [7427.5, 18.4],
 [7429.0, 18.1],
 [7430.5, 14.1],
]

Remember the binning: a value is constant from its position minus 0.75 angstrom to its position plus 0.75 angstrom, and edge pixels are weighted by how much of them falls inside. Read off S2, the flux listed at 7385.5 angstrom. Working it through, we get 20.9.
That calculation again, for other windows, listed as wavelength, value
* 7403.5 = 21.4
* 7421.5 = 23.8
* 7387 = 18.1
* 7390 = 20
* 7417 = 18.4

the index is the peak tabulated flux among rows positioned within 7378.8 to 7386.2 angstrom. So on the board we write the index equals 20.9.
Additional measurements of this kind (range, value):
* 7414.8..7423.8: 23.8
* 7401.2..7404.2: 21.4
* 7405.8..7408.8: 16.2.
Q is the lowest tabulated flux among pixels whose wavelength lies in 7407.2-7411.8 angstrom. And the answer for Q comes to 16.2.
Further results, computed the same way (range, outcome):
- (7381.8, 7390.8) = 18.1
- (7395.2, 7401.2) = 17.3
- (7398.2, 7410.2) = 14.5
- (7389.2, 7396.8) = 15.2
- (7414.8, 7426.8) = 16.5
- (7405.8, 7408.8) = 15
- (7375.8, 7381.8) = 15.7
